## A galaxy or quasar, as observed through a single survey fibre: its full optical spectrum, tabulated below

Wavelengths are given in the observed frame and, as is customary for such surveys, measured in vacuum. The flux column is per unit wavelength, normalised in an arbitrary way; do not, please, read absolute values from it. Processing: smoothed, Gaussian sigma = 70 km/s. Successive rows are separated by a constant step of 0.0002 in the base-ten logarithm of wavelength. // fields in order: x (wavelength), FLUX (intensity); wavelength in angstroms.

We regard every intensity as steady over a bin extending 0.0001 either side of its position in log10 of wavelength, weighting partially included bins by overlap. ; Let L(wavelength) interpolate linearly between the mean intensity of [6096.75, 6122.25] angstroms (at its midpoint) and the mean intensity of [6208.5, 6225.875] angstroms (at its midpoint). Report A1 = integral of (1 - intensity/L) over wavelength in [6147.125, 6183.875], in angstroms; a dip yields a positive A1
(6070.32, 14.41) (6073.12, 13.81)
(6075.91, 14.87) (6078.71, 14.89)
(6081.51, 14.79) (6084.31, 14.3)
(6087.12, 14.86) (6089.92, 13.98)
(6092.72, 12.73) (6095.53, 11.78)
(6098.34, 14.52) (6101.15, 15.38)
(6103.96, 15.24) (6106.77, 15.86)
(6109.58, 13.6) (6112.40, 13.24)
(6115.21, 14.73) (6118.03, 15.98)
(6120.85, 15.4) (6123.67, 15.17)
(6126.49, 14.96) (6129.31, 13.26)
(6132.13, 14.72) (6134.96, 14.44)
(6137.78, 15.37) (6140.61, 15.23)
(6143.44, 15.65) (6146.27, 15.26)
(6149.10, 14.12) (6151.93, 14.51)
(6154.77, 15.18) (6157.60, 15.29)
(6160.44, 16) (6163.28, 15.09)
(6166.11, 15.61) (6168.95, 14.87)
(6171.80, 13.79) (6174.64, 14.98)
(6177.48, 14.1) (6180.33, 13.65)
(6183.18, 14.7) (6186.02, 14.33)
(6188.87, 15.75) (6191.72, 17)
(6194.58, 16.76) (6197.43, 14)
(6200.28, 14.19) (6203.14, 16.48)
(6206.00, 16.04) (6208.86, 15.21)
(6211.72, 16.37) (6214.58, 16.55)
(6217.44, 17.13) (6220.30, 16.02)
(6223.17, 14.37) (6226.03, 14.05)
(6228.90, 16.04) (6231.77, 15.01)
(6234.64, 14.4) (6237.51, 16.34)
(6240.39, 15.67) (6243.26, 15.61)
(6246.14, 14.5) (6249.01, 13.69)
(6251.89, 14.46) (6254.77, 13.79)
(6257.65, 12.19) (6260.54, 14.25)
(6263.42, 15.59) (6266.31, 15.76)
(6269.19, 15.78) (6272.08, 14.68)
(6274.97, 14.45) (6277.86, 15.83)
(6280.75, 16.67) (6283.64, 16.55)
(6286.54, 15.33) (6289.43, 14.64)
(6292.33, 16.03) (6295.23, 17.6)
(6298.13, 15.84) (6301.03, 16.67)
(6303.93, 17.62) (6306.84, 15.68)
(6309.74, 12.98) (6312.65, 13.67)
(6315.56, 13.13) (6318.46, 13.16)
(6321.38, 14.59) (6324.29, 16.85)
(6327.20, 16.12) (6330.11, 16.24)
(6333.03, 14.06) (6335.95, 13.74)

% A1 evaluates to 1.4 angstroms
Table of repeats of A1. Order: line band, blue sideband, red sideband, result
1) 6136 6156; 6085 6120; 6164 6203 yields -0.5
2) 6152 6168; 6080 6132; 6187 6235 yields -0.3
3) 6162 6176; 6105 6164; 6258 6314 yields 0.2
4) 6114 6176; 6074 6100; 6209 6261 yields -2.2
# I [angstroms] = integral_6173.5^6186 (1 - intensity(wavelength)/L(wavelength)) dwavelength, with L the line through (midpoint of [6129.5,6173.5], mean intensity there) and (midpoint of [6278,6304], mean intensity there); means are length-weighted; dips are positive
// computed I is 0.7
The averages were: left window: 15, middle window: 14.3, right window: 16.2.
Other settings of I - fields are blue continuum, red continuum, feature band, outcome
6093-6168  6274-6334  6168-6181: 0.58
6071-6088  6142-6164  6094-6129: 0.50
